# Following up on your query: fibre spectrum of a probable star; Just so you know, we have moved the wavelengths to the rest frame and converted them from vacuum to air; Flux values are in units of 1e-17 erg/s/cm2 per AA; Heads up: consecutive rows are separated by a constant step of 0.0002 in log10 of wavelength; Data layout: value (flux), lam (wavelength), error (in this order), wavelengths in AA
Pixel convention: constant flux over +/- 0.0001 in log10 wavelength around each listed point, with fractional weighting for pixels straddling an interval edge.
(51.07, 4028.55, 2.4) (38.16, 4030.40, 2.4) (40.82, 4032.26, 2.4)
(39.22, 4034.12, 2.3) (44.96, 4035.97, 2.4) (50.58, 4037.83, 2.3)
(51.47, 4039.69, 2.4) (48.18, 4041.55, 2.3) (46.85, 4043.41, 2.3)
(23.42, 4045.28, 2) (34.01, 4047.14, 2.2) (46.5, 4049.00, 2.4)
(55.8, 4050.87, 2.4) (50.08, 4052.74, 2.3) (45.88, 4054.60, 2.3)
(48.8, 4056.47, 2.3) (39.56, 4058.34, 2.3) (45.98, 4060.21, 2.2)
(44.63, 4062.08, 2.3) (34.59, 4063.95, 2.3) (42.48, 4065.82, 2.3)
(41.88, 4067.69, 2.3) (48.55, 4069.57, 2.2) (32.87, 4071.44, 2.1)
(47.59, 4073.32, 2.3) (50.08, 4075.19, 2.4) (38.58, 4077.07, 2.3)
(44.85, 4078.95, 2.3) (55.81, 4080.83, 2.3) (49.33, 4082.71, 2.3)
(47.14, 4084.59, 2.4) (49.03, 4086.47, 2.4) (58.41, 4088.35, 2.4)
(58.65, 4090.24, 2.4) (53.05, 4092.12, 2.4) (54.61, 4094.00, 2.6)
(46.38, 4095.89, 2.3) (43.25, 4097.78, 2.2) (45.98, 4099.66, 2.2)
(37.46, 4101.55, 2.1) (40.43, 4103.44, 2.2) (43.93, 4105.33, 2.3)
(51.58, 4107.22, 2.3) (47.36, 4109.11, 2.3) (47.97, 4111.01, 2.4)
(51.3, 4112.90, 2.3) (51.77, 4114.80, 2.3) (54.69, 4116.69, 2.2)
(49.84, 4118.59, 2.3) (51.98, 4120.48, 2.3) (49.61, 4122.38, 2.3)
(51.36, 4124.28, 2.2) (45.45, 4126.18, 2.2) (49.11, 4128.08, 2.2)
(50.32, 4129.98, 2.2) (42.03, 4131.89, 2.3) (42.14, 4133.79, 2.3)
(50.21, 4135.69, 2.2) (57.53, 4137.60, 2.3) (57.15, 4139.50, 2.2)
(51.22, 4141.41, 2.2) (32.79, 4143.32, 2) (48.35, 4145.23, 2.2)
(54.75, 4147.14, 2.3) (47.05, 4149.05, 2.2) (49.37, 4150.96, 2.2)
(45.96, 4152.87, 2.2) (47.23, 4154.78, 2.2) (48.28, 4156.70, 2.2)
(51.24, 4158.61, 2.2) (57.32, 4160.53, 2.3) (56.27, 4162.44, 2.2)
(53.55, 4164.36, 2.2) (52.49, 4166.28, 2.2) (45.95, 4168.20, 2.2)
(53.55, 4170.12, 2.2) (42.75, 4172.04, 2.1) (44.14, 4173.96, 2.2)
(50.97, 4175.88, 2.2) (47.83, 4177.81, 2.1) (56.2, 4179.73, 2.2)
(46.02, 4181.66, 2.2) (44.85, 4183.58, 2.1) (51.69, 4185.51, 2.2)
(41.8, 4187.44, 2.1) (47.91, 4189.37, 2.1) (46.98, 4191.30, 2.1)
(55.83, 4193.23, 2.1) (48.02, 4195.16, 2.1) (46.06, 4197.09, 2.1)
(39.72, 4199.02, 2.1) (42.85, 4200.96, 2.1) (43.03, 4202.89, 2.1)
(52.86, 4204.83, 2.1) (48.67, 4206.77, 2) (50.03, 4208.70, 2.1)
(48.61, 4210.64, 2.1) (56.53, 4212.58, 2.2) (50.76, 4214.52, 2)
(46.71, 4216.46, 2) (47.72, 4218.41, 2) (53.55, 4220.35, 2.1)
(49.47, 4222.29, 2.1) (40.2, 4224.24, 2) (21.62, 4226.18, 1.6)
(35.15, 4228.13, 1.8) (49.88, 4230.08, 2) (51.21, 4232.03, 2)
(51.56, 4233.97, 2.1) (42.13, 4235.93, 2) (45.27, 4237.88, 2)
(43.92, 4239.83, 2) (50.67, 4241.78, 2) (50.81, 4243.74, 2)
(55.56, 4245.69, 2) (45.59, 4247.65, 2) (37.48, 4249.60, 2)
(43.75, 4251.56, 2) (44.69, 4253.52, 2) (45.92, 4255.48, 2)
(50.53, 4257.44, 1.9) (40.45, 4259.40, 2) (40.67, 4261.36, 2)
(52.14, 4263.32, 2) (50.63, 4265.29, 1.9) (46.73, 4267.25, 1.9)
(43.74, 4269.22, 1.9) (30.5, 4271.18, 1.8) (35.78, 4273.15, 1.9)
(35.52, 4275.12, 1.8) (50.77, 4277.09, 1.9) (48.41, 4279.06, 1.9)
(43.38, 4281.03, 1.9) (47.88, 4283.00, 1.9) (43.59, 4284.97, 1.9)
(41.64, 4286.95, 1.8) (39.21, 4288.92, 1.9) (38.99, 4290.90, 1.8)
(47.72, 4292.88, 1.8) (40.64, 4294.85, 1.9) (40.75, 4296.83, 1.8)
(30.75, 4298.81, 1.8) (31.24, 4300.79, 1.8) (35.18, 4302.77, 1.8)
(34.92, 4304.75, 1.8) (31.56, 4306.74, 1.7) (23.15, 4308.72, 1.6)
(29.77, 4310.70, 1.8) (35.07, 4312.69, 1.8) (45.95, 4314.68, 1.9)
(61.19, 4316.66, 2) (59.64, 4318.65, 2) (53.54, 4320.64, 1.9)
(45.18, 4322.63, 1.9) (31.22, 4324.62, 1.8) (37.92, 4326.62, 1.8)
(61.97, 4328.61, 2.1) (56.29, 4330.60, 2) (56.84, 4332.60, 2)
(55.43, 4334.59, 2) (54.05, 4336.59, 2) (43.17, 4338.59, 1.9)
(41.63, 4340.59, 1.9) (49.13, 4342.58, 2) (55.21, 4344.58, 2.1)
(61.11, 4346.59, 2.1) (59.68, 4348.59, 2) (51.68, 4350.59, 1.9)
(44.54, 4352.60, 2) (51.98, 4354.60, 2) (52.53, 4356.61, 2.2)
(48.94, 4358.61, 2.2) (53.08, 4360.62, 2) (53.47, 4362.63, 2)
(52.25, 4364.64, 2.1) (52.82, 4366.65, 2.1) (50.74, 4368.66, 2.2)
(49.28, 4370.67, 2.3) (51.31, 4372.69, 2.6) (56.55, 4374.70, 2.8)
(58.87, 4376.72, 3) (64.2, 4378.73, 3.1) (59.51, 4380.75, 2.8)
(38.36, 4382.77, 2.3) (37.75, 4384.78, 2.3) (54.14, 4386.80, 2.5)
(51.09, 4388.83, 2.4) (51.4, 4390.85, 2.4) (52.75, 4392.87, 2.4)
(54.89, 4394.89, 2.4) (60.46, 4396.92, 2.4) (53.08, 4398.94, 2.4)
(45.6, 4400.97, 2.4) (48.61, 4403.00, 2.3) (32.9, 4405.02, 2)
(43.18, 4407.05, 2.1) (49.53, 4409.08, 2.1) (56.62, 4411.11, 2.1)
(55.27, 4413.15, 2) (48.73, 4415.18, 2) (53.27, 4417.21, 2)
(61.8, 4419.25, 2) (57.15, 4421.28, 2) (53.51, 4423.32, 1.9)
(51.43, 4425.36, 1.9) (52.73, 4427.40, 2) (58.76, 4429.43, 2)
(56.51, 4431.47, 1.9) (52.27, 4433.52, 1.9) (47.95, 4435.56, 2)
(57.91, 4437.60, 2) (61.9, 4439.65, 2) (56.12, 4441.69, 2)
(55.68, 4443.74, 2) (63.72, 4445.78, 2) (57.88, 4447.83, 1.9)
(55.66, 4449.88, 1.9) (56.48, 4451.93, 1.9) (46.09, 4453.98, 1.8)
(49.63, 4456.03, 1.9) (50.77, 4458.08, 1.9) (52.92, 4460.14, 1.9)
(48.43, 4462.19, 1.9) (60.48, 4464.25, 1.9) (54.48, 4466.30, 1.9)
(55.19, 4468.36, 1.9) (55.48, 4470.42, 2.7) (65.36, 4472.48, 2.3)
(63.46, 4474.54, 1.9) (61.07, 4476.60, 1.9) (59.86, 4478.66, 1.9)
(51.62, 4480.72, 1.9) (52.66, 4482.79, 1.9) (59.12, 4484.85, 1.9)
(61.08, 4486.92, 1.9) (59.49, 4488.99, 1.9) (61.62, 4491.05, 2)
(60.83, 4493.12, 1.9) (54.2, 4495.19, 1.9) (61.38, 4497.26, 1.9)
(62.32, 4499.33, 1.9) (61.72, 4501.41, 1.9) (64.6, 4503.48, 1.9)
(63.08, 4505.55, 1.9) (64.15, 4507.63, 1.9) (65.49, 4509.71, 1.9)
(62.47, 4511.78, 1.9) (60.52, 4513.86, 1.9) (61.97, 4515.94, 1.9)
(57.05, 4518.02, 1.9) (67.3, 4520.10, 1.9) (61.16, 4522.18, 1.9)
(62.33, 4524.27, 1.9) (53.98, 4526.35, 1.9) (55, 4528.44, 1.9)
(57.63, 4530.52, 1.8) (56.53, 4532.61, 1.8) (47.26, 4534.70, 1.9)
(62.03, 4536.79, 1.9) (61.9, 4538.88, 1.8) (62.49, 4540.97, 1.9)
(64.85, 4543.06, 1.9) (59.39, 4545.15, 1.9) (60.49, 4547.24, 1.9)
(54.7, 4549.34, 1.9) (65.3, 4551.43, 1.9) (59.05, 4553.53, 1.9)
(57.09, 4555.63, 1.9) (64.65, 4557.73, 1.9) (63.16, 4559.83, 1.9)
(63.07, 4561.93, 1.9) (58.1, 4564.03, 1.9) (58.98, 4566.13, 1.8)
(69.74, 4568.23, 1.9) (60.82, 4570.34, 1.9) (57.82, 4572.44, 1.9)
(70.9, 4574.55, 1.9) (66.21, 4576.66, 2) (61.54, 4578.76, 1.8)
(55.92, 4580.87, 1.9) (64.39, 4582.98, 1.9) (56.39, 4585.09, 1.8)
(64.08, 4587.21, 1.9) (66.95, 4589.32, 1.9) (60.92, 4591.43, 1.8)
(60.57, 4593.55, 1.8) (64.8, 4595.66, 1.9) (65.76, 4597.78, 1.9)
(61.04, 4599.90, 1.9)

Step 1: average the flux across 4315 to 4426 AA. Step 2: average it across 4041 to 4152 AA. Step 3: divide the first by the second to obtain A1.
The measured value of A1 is 1.1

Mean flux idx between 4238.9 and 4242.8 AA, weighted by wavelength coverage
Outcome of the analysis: 47.3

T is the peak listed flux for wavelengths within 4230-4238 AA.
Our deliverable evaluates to 51.56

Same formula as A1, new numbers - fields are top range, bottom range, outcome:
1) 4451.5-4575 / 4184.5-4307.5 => 1.34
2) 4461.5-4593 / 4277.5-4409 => 1.27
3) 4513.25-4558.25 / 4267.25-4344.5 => 1.38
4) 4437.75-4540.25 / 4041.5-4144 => 1.24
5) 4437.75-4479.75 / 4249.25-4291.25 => 1.30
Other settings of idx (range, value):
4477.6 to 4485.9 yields 55.8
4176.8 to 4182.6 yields 50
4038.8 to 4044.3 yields 48.8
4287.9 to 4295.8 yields 41.7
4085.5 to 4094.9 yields 54.8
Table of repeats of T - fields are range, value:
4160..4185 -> 57.32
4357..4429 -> 64.2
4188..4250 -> 56.53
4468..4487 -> 65.36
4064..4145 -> 58.65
